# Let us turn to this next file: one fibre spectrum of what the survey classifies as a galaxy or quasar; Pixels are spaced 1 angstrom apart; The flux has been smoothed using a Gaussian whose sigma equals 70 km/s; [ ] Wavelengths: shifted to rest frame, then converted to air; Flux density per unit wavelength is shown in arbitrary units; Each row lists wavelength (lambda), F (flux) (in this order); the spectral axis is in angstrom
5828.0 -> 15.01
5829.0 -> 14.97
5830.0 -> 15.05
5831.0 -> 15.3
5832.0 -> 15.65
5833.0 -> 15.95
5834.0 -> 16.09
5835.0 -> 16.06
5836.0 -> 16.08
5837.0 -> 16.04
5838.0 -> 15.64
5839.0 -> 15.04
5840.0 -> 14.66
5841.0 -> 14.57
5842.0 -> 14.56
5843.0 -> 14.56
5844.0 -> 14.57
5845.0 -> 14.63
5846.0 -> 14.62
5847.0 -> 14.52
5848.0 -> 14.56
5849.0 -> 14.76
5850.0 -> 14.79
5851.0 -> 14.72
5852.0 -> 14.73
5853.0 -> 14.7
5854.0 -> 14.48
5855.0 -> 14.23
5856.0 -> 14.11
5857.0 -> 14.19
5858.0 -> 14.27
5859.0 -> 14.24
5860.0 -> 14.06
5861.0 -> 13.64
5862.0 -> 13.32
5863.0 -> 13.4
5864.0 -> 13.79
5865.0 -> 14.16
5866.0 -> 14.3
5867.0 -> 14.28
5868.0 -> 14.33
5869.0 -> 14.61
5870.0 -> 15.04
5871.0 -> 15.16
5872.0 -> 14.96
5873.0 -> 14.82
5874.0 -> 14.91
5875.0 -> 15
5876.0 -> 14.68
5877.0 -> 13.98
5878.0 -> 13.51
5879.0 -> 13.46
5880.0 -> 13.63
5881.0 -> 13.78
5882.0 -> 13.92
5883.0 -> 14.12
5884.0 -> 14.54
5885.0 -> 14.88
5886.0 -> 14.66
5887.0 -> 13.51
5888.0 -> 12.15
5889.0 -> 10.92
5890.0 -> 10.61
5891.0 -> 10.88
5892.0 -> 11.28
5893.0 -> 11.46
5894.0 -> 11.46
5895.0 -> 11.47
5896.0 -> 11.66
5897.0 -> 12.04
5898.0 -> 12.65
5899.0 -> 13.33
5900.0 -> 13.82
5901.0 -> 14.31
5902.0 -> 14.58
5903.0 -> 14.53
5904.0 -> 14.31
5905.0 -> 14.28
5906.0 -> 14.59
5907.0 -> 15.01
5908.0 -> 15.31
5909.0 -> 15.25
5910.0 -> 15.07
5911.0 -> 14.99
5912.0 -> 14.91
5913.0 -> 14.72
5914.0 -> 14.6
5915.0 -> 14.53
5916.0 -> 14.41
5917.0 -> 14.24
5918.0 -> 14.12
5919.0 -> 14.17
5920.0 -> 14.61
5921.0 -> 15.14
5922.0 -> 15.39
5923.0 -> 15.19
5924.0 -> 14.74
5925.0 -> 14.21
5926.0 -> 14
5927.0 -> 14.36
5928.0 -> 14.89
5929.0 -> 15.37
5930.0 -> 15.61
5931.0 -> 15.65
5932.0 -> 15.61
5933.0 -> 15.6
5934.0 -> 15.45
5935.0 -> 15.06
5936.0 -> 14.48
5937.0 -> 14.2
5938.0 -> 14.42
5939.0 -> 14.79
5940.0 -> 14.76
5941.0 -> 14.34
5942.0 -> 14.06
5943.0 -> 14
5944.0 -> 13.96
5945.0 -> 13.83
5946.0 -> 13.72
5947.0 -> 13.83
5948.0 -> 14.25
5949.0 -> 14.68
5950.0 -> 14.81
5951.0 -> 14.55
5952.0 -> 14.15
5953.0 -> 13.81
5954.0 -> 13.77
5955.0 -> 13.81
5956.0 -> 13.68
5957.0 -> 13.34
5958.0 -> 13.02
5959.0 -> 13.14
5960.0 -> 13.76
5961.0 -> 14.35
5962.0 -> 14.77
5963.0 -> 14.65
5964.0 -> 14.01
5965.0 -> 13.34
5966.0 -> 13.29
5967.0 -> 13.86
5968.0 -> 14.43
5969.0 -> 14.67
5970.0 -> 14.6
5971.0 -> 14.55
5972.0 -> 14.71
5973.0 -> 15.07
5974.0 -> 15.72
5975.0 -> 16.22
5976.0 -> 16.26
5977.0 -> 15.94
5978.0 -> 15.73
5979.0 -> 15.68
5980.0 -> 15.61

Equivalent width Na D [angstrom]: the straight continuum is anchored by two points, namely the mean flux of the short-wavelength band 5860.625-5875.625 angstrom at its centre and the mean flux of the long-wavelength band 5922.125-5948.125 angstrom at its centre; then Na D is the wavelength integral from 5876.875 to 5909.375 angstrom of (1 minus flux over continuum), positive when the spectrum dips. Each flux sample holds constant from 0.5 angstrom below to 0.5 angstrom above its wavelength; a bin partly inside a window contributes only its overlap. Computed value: 2.6 angstrom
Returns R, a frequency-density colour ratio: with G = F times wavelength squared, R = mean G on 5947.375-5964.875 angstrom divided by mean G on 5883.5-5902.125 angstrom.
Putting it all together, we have 1.1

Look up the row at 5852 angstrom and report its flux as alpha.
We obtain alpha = 14.73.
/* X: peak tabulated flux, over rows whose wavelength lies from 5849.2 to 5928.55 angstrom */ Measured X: 15.39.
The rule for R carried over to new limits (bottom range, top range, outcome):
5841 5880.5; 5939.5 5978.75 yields 1.03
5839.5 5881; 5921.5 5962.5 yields 1.03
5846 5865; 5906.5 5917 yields 1.06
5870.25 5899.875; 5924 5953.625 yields 1.12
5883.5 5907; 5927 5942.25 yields 1.17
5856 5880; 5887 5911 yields 0.93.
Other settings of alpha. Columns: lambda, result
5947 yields 13.83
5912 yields 14.91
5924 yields 14.74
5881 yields 13.78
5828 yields 15.01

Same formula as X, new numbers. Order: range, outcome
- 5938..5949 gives 14.79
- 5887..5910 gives 15.31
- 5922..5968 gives 15.65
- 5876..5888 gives 14.88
